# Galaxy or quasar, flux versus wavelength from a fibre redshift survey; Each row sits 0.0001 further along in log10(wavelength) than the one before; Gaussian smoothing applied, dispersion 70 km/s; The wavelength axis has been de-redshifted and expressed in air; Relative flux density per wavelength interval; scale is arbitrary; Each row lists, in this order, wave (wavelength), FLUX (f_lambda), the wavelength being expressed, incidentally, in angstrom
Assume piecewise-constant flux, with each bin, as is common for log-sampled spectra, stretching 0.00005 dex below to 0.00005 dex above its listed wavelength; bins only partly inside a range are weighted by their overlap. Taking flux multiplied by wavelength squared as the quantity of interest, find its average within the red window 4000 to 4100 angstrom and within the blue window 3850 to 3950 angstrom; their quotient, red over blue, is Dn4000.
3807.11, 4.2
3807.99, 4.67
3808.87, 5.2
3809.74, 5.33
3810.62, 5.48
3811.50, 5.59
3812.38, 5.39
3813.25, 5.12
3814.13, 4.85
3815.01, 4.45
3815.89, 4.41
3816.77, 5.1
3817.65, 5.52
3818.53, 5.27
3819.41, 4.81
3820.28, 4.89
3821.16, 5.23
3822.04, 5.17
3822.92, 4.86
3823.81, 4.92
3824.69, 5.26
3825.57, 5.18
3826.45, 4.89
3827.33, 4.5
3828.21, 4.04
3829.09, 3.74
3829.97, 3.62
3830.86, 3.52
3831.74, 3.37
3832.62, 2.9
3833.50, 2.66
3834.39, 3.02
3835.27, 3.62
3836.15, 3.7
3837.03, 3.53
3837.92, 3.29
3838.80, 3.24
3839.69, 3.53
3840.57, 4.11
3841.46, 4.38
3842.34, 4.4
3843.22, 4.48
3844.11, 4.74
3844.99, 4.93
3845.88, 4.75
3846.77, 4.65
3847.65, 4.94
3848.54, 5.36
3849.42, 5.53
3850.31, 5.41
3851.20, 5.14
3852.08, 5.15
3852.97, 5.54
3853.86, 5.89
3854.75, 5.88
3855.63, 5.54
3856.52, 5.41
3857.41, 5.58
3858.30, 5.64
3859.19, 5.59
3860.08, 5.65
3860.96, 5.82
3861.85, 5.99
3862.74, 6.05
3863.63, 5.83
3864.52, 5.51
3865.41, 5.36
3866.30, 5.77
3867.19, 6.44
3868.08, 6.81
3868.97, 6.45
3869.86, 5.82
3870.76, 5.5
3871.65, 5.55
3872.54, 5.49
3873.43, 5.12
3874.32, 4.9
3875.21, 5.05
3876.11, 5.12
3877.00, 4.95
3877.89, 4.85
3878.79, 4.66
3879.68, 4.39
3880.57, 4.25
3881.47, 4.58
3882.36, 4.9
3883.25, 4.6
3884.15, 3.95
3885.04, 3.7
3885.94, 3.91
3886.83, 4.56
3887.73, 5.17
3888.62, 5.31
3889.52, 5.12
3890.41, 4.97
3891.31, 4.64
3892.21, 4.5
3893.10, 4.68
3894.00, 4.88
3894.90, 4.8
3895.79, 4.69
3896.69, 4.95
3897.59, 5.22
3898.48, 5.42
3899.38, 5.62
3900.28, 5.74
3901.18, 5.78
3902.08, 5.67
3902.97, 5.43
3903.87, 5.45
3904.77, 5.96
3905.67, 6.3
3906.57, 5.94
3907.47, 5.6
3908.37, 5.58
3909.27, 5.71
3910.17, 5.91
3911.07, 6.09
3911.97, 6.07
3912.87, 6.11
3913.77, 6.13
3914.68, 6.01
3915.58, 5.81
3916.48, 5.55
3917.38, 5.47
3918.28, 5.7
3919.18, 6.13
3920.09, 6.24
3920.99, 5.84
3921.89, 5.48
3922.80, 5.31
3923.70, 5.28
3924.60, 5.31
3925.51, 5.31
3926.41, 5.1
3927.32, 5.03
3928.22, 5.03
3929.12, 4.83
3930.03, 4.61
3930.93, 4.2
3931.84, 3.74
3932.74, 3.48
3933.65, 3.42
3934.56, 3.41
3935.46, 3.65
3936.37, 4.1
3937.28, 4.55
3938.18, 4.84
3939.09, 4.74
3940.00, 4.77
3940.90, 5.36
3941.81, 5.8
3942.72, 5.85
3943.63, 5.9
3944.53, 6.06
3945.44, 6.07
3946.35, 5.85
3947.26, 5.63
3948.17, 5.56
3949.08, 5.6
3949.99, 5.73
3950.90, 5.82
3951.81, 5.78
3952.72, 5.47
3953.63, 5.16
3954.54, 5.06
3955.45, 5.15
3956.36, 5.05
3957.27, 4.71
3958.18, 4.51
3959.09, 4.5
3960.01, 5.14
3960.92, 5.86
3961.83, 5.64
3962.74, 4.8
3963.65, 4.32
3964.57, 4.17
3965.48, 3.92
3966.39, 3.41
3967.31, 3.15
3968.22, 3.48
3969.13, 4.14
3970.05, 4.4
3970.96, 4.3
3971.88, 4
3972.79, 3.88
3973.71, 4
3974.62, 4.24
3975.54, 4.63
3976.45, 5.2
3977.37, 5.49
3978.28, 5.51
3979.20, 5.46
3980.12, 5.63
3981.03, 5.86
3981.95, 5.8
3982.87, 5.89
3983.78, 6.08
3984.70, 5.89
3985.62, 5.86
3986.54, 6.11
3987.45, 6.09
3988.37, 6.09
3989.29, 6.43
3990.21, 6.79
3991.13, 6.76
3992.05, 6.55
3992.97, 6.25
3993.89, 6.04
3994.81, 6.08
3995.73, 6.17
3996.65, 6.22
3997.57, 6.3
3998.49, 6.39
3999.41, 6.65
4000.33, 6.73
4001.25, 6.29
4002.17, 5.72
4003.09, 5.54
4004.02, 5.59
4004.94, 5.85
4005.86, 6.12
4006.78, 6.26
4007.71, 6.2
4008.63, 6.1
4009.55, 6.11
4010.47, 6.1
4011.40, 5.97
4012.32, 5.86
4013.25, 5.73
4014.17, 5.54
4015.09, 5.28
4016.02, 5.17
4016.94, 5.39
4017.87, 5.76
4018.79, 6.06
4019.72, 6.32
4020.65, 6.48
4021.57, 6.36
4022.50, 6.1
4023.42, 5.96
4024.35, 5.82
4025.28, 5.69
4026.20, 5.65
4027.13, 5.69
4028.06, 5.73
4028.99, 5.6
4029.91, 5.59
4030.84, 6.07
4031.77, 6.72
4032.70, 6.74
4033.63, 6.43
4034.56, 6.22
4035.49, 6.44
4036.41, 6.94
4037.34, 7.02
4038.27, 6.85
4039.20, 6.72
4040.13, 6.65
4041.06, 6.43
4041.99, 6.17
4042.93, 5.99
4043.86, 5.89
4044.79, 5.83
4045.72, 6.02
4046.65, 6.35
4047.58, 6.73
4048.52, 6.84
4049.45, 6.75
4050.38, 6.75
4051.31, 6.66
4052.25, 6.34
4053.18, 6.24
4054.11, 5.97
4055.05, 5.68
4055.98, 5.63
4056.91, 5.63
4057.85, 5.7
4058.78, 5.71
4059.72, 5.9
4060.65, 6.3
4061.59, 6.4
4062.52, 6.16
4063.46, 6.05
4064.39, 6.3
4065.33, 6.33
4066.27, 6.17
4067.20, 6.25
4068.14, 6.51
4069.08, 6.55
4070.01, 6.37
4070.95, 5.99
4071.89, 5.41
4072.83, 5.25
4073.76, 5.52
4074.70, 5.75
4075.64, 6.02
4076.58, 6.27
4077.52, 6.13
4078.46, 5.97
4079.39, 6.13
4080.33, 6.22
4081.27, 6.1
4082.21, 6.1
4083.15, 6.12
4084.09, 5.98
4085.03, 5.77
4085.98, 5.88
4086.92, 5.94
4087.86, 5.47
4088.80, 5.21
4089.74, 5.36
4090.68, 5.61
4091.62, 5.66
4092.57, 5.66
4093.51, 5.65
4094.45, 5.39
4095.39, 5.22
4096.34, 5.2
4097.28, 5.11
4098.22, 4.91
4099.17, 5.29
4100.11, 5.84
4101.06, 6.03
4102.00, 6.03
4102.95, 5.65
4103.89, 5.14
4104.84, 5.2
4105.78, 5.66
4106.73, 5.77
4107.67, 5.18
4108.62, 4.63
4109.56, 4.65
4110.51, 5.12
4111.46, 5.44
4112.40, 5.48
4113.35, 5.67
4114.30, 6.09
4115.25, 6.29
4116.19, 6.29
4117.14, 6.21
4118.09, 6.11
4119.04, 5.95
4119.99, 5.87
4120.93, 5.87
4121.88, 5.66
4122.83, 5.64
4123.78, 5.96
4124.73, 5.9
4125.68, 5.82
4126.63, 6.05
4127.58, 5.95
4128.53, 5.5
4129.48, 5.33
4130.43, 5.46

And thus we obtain 1.22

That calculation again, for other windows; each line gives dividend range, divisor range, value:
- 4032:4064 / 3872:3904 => 1.39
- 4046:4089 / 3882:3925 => 1.23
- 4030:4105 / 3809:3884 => 1.37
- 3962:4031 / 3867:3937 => 1.14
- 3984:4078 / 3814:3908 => 1.35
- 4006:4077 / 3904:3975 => 1.27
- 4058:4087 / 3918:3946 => 1.30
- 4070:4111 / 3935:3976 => 1.24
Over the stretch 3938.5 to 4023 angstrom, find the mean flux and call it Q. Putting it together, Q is 5.52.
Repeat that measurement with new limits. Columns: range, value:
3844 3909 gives 5.27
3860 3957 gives 5.26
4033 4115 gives 5.93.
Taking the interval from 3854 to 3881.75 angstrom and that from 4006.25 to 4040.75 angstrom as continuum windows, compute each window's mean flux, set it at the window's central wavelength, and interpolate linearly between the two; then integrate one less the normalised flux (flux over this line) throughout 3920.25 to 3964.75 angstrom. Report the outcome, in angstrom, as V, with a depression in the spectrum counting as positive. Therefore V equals 5.6 angstrom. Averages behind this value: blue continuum 5.48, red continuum 6.09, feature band 5.05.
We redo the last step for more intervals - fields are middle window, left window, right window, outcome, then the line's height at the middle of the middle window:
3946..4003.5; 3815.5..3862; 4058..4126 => -1.1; 5.27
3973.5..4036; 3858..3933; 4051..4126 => -4.0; 5.59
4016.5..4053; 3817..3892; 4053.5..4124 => -4.5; 5.57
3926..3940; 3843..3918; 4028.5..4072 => 3.2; 5.62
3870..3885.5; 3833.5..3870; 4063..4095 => 1.0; 5.15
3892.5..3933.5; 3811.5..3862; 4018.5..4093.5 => -1.6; 5.19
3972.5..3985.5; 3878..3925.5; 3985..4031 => 1.2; 5.82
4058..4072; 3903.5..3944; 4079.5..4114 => -1.7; 5.49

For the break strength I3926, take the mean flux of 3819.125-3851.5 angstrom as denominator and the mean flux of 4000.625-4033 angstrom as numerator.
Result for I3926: 1.4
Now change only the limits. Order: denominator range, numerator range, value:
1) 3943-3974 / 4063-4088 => 1.23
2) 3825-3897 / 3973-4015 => 1.22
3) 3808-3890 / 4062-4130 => 1.18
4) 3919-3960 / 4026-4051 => 1.25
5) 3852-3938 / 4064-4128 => 1.10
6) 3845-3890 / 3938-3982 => 0.95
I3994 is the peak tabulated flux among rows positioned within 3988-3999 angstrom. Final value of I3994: 6.79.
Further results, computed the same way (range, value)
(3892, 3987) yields 6.3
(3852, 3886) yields 6.81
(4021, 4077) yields 7.02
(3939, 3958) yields 6.07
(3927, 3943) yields 5.85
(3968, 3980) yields 5.51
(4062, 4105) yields 6.55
